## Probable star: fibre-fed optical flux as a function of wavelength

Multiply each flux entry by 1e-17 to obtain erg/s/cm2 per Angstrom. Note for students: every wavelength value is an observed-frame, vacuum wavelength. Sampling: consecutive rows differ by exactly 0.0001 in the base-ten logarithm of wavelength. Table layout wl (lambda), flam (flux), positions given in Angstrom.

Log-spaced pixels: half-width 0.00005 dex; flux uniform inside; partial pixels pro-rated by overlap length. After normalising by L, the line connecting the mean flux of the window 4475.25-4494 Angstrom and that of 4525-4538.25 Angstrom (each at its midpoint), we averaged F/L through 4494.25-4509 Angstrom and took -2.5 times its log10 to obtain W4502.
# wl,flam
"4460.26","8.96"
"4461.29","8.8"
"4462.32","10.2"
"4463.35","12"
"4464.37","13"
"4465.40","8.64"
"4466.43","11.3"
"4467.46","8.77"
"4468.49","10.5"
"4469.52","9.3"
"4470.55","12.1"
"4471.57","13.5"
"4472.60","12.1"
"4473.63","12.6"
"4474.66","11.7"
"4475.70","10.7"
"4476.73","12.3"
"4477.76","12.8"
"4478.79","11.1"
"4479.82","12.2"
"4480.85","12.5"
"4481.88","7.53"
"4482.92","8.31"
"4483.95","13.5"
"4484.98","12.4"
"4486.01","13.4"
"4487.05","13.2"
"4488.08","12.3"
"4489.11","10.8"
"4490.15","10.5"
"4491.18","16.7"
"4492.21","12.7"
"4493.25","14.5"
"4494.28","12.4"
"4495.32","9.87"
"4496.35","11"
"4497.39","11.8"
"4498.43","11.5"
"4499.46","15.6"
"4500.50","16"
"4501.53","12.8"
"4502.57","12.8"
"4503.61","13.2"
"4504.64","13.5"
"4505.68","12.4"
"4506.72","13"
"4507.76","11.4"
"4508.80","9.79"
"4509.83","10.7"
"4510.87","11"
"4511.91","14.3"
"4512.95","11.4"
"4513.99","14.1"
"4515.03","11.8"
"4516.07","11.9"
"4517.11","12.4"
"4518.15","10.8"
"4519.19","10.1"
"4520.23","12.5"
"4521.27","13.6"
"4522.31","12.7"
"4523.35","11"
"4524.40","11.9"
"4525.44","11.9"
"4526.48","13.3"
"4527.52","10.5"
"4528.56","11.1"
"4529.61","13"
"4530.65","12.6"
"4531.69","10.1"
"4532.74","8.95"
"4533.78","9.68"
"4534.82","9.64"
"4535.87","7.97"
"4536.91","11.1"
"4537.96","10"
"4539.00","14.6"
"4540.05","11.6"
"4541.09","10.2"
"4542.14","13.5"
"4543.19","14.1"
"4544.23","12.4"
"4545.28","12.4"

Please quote -0.082 mag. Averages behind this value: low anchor 12.1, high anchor 10.8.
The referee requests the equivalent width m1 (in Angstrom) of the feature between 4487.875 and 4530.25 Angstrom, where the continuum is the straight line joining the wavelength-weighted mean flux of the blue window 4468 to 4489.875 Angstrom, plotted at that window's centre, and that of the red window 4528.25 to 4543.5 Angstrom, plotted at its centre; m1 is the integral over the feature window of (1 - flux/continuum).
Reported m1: -3.39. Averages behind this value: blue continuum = 11.6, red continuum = 11.2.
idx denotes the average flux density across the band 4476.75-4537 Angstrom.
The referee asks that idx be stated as 11.9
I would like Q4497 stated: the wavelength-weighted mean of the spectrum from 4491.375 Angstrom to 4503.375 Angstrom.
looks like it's 12.9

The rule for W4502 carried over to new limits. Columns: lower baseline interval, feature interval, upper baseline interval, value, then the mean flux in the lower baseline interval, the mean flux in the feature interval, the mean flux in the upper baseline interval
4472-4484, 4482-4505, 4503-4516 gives -0.07 mag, 11.4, 12.6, 12.2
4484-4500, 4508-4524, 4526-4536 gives -0.04 mag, 12.6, 11.9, 10.8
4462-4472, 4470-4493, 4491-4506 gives -0.02 mag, 10.9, 12.1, 13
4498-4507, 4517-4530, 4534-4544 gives 0.03 mag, 13.5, 11.9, 11.4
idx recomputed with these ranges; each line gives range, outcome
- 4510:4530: 12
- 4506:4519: 11.8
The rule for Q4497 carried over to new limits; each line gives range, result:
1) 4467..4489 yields 11.6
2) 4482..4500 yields 12.3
